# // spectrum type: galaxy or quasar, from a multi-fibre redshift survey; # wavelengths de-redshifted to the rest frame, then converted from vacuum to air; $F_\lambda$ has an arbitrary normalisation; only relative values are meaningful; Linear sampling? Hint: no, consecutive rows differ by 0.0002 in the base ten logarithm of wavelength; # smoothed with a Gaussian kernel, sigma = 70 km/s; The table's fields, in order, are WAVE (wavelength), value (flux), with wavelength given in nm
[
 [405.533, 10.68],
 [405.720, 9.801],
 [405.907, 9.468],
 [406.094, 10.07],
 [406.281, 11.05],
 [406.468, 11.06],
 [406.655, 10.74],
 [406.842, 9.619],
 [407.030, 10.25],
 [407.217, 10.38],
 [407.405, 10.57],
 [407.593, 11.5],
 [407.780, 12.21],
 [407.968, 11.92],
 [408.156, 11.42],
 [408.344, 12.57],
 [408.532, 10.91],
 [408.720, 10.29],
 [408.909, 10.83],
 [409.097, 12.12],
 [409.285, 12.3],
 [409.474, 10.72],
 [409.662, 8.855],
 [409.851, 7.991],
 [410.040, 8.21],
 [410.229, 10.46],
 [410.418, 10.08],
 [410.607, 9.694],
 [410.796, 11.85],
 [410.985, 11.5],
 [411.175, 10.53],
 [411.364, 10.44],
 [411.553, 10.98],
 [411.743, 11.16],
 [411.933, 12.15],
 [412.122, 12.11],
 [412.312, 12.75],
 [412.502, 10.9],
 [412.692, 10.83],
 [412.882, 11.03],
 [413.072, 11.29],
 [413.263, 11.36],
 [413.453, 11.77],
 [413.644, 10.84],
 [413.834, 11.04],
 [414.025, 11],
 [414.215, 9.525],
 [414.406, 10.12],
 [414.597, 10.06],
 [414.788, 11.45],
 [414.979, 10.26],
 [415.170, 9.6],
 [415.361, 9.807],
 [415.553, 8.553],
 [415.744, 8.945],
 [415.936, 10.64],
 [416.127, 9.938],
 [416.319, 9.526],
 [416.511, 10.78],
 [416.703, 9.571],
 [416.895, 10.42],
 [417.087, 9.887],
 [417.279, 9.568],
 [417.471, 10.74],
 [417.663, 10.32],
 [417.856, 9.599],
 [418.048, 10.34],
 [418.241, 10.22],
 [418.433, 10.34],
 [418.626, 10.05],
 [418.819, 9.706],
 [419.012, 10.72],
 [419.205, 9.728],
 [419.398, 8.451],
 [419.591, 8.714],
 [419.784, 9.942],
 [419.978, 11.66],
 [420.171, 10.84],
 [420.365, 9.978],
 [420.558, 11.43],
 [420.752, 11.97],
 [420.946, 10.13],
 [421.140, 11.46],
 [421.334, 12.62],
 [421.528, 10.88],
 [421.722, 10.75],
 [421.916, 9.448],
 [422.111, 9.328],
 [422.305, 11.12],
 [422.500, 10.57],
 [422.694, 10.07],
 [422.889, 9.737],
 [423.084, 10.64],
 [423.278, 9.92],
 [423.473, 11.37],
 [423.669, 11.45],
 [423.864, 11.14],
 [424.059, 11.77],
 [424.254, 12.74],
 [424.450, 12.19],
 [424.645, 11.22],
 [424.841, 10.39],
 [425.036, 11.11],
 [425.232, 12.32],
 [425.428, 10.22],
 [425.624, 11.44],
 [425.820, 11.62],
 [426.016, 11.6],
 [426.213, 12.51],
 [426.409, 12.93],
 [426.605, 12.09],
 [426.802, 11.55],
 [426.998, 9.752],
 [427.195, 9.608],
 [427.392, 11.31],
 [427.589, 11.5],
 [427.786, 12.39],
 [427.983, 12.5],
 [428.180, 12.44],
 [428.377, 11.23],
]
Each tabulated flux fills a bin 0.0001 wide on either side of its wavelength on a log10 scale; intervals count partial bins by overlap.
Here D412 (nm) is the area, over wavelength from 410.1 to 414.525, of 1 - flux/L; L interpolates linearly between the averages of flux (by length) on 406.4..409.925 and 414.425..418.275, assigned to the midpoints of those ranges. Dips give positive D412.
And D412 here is -0.24 nm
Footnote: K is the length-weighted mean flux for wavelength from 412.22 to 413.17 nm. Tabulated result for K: 11.3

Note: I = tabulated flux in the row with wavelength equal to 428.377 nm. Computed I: 11.23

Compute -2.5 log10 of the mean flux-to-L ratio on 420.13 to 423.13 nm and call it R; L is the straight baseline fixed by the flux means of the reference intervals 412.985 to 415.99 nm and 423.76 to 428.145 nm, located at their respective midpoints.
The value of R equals 0.04 mag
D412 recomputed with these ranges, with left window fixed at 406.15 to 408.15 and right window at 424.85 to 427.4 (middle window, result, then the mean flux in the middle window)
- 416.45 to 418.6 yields 0.20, 10.1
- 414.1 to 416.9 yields 0.30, 9.94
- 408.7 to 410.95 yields 0.14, 10.3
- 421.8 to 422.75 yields 0.10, 10.1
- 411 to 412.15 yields -0.02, 11.2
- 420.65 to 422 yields 0.02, 11.1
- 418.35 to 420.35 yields 0.21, 10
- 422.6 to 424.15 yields 0.07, 10.8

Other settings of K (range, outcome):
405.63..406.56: 10.3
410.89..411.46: 10.8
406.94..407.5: 10.4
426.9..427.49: 10.2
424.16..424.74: 12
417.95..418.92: 10.1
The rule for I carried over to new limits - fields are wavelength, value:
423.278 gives 9.92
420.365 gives 9.978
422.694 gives 10.07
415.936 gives 10.64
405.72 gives 9.801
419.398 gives 8.451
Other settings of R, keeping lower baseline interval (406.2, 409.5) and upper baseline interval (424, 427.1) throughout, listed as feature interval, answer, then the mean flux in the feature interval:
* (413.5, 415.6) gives 0.10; 10.3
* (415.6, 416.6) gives 0.15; 9.89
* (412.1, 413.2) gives -0.02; 11.4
